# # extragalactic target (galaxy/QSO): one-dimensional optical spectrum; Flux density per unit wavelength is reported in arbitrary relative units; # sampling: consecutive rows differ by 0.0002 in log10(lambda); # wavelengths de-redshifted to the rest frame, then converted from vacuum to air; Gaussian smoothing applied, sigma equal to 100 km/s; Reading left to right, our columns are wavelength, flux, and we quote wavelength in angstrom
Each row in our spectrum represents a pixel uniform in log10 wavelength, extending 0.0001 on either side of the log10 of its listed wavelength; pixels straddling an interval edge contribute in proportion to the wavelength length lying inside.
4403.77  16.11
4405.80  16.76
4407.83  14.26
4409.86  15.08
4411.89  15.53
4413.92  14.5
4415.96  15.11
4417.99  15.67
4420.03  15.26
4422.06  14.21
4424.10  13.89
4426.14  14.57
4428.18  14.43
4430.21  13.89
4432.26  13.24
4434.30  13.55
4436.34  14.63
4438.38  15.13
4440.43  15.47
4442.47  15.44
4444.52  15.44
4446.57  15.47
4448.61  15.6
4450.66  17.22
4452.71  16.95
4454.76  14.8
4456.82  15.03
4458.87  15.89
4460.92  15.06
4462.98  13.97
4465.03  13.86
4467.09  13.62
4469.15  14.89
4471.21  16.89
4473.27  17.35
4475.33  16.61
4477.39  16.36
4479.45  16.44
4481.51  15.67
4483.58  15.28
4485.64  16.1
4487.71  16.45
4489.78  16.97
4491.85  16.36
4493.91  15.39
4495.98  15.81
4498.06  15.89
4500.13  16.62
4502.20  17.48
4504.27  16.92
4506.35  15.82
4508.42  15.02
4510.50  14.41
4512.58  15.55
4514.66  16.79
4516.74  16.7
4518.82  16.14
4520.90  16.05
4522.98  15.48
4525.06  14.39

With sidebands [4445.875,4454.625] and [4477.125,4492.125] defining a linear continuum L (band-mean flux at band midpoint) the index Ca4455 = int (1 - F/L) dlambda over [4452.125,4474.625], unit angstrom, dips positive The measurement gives 1.3 angstrom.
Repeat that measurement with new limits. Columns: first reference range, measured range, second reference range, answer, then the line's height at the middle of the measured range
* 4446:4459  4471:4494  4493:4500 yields -0.7 angstrom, 15.8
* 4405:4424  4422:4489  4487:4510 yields 1.5 angstrom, 15.6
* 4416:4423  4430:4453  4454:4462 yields 0.0 angstrom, 15.1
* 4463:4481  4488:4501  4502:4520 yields -0.3 angstrom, 15.9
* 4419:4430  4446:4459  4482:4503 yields -0.6 angstrom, 15.2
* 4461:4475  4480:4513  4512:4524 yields -0.6 angstrom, 15.7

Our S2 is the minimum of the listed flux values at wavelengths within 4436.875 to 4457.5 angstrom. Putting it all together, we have 14.8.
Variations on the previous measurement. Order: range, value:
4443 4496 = 13.62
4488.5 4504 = 15.39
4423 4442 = 13.24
